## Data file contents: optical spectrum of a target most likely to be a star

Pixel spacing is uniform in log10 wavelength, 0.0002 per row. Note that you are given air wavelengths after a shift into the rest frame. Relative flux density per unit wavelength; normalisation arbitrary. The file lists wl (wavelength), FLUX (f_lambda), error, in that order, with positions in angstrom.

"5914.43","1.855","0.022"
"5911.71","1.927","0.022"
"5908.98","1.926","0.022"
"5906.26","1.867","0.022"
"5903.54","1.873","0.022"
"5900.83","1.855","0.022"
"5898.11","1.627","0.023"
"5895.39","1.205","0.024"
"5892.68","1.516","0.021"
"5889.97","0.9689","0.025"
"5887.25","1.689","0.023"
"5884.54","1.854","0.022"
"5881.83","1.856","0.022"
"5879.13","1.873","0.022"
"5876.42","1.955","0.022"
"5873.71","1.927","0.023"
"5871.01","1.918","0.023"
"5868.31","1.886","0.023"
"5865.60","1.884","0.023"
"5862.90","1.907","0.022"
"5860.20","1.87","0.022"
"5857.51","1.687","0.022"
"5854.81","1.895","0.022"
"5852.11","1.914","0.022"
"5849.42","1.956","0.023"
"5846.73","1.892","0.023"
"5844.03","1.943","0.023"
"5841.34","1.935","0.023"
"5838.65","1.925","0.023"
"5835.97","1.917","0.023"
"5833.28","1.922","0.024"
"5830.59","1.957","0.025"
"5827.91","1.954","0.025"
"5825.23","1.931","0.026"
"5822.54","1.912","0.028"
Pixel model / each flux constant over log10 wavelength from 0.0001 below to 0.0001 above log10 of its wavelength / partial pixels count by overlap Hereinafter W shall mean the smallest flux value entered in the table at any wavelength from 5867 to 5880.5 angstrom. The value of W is 1.873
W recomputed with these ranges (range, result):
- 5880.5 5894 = 0.9689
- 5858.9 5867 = 1.87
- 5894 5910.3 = 1.205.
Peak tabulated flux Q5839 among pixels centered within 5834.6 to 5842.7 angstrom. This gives 1.935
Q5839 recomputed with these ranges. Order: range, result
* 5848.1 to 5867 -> 1.956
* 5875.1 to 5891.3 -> 1.955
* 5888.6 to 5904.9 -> 1.873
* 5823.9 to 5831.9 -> 1.957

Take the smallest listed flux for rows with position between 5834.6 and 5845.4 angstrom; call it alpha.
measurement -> 1.917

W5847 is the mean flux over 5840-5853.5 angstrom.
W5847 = 1.93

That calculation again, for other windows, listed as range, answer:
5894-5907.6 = 1.69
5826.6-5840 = 1.94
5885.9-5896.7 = 1.35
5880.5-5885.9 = 1.85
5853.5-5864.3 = 1.84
